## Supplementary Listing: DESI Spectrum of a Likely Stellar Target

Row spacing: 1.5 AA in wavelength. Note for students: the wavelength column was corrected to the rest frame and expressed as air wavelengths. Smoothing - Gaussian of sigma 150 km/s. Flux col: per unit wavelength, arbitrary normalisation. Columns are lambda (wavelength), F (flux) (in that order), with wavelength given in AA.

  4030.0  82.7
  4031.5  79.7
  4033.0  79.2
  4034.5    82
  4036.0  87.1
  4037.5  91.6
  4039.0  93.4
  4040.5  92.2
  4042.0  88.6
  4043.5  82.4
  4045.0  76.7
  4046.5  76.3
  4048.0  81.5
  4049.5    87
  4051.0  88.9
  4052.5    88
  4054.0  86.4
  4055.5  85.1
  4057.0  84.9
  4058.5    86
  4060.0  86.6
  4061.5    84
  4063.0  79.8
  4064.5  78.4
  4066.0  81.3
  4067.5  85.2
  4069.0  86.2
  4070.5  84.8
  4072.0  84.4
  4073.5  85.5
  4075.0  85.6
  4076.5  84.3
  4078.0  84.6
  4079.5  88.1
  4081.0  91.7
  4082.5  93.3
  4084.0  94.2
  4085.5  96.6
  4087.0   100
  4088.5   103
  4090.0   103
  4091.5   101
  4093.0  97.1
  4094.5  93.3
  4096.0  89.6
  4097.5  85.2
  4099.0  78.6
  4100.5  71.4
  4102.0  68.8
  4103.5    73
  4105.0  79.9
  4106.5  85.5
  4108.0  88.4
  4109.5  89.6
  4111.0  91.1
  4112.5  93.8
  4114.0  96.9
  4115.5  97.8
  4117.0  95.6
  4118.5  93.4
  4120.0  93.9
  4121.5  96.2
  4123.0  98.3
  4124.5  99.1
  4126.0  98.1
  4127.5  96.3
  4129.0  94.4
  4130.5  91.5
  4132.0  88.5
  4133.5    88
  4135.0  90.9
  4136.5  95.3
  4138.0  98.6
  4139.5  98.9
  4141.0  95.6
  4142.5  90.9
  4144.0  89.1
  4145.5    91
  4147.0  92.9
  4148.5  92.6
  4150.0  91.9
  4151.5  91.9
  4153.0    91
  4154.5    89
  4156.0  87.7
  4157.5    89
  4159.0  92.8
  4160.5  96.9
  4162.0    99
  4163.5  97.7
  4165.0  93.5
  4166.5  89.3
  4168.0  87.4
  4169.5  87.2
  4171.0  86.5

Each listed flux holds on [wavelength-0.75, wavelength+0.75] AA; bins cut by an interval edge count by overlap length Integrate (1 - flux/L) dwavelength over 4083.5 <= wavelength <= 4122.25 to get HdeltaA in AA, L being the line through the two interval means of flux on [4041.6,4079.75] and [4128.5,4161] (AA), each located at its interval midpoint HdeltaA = -1.1 AA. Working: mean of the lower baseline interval 84.2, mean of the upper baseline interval 92.1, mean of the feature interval 90.6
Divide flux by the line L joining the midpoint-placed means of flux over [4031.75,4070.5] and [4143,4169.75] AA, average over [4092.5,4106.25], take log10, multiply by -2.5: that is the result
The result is 0.08 mag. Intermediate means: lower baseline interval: 84.7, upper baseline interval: 91.7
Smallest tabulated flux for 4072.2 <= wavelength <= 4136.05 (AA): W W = 68.8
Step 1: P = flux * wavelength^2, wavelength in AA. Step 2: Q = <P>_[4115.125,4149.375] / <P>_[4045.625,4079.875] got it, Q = 1.15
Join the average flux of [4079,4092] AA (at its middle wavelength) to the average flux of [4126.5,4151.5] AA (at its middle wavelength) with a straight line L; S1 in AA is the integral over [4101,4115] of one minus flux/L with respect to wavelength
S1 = 1.47 AA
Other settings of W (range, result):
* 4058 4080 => 78.4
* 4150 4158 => 87.7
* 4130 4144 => 88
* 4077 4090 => 84.6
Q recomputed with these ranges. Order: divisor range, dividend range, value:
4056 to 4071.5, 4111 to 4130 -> 1.18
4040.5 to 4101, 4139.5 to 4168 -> 1.10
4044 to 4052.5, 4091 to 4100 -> 1.11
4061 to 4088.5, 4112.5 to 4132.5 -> 1.11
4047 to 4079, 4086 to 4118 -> 1.08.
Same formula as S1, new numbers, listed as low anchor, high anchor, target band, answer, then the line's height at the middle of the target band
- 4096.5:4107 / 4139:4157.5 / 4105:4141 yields -4.2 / 84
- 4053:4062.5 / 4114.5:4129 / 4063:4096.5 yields -0.4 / 89.2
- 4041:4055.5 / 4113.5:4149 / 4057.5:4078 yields 0.6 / 86.6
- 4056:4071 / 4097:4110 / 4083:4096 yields -2.7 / 81.1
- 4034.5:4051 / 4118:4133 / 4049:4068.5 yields 0.6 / 87.4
